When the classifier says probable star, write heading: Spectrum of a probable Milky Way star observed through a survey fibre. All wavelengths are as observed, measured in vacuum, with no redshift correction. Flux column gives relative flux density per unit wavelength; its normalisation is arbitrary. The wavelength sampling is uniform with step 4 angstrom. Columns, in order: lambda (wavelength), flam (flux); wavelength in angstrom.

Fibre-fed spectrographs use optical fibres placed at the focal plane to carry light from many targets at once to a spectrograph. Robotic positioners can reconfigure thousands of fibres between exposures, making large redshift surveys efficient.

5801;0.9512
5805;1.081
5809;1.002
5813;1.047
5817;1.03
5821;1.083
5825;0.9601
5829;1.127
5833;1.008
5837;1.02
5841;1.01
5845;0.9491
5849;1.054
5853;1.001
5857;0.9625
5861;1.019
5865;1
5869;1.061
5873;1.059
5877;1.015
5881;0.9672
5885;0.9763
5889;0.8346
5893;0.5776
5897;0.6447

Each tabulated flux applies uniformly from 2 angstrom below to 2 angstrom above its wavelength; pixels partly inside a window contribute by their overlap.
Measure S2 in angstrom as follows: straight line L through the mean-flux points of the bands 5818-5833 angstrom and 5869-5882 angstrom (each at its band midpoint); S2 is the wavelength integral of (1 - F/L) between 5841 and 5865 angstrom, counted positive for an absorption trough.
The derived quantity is 0.9 angstrom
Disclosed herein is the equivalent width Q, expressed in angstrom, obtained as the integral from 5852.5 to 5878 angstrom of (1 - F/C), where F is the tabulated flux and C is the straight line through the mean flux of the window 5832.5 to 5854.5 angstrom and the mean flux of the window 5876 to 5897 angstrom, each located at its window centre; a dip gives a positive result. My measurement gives -2.6 angstrom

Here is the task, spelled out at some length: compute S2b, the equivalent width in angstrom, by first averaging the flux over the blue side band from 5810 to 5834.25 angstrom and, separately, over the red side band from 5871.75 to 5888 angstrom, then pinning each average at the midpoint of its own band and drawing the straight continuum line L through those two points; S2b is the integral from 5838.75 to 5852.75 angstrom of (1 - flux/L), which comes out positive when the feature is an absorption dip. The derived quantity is 0.2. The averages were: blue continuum 1.04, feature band 1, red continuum 0.991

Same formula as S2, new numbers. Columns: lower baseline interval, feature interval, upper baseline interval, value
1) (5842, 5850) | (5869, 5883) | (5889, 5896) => -4.30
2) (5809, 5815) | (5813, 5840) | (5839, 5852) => -0.47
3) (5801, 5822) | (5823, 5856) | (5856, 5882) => 0.40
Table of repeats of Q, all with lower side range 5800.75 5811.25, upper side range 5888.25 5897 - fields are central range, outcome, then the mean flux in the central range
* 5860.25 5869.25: -2.7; 1.02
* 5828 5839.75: -1.7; 1.04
